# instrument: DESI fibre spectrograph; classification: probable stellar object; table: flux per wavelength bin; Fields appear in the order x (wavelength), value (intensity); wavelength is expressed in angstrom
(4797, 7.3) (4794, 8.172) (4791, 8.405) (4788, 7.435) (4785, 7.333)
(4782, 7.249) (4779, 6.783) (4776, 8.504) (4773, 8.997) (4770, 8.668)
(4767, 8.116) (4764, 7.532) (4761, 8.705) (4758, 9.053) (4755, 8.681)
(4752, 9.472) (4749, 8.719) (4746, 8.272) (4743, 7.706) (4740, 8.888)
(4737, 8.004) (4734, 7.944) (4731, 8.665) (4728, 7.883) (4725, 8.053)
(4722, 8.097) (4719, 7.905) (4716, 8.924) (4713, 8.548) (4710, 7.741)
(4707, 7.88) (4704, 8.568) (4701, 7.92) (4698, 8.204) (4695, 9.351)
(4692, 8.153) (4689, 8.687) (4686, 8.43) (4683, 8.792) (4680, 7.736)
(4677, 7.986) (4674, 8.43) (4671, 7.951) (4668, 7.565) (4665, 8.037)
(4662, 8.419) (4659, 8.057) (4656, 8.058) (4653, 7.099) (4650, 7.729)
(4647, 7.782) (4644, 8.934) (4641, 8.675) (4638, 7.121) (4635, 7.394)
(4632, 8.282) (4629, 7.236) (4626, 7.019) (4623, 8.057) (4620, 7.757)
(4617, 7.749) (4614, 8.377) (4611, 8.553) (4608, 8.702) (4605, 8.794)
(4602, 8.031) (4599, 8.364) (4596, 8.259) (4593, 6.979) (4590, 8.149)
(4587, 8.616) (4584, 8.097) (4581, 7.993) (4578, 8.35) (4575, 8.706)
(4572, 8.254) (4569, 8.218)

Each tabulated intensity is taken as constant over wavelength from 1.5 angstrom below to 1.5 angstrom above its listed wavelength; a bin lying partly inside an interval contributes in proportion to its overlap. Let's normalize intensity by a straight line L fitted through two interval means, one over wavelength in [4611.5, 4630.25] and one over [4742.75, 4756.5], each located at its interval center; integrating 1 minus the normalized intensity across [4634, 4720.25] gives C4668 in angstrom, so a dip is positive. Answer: 0.0 angstrom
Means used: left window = 7.75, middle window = 8.15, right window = 8.65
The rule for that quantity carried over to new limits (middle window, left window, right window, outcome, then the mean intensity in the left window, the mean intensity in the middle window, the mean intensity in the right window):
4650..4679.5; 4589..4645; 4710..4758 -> 0.83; 8.01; 7.94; 8.38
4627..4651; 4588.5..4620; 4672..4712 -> 1.00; 8.17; 7.88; 8.3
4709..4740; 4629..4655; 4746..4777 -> 0.62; 7.84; 8.22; 8.63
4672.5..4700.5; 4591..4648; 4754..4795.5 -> -1.22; 8.01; 8.4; 8.11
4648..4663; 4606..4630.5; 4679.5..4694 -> 0.66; 7.95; 7.85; 8.44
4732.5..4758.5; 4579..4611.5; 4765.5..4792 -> -1.69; 8.22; 8.51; 7.93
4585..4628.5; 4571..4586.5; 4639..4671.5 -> 0.63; 8.3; 8.08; 8.02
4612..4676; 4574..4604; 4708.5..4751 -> 2.32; 8.16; 7.9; 8.25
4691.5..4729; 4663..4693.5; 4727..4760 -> 0.35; 8.18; 8.26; 8.49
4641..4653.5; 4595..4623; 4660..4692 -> 0.29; 8.28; 8.04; 8.2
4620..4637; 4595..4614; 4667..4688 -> 1.54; 8.45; 7.6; 8.15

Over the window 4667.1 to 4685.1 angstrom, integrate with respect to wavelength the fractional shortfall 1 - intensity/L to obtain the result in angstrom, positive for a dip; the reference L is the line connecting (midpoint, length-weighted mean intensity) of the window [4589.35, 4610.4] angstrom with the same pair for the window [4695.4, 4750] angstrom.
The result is 0.3 angstrom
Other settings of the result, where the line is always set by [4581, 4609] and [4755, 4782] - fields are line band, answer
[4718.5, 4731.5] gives 0.2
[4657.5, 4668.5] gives 0.2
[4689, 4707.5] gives -0.4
